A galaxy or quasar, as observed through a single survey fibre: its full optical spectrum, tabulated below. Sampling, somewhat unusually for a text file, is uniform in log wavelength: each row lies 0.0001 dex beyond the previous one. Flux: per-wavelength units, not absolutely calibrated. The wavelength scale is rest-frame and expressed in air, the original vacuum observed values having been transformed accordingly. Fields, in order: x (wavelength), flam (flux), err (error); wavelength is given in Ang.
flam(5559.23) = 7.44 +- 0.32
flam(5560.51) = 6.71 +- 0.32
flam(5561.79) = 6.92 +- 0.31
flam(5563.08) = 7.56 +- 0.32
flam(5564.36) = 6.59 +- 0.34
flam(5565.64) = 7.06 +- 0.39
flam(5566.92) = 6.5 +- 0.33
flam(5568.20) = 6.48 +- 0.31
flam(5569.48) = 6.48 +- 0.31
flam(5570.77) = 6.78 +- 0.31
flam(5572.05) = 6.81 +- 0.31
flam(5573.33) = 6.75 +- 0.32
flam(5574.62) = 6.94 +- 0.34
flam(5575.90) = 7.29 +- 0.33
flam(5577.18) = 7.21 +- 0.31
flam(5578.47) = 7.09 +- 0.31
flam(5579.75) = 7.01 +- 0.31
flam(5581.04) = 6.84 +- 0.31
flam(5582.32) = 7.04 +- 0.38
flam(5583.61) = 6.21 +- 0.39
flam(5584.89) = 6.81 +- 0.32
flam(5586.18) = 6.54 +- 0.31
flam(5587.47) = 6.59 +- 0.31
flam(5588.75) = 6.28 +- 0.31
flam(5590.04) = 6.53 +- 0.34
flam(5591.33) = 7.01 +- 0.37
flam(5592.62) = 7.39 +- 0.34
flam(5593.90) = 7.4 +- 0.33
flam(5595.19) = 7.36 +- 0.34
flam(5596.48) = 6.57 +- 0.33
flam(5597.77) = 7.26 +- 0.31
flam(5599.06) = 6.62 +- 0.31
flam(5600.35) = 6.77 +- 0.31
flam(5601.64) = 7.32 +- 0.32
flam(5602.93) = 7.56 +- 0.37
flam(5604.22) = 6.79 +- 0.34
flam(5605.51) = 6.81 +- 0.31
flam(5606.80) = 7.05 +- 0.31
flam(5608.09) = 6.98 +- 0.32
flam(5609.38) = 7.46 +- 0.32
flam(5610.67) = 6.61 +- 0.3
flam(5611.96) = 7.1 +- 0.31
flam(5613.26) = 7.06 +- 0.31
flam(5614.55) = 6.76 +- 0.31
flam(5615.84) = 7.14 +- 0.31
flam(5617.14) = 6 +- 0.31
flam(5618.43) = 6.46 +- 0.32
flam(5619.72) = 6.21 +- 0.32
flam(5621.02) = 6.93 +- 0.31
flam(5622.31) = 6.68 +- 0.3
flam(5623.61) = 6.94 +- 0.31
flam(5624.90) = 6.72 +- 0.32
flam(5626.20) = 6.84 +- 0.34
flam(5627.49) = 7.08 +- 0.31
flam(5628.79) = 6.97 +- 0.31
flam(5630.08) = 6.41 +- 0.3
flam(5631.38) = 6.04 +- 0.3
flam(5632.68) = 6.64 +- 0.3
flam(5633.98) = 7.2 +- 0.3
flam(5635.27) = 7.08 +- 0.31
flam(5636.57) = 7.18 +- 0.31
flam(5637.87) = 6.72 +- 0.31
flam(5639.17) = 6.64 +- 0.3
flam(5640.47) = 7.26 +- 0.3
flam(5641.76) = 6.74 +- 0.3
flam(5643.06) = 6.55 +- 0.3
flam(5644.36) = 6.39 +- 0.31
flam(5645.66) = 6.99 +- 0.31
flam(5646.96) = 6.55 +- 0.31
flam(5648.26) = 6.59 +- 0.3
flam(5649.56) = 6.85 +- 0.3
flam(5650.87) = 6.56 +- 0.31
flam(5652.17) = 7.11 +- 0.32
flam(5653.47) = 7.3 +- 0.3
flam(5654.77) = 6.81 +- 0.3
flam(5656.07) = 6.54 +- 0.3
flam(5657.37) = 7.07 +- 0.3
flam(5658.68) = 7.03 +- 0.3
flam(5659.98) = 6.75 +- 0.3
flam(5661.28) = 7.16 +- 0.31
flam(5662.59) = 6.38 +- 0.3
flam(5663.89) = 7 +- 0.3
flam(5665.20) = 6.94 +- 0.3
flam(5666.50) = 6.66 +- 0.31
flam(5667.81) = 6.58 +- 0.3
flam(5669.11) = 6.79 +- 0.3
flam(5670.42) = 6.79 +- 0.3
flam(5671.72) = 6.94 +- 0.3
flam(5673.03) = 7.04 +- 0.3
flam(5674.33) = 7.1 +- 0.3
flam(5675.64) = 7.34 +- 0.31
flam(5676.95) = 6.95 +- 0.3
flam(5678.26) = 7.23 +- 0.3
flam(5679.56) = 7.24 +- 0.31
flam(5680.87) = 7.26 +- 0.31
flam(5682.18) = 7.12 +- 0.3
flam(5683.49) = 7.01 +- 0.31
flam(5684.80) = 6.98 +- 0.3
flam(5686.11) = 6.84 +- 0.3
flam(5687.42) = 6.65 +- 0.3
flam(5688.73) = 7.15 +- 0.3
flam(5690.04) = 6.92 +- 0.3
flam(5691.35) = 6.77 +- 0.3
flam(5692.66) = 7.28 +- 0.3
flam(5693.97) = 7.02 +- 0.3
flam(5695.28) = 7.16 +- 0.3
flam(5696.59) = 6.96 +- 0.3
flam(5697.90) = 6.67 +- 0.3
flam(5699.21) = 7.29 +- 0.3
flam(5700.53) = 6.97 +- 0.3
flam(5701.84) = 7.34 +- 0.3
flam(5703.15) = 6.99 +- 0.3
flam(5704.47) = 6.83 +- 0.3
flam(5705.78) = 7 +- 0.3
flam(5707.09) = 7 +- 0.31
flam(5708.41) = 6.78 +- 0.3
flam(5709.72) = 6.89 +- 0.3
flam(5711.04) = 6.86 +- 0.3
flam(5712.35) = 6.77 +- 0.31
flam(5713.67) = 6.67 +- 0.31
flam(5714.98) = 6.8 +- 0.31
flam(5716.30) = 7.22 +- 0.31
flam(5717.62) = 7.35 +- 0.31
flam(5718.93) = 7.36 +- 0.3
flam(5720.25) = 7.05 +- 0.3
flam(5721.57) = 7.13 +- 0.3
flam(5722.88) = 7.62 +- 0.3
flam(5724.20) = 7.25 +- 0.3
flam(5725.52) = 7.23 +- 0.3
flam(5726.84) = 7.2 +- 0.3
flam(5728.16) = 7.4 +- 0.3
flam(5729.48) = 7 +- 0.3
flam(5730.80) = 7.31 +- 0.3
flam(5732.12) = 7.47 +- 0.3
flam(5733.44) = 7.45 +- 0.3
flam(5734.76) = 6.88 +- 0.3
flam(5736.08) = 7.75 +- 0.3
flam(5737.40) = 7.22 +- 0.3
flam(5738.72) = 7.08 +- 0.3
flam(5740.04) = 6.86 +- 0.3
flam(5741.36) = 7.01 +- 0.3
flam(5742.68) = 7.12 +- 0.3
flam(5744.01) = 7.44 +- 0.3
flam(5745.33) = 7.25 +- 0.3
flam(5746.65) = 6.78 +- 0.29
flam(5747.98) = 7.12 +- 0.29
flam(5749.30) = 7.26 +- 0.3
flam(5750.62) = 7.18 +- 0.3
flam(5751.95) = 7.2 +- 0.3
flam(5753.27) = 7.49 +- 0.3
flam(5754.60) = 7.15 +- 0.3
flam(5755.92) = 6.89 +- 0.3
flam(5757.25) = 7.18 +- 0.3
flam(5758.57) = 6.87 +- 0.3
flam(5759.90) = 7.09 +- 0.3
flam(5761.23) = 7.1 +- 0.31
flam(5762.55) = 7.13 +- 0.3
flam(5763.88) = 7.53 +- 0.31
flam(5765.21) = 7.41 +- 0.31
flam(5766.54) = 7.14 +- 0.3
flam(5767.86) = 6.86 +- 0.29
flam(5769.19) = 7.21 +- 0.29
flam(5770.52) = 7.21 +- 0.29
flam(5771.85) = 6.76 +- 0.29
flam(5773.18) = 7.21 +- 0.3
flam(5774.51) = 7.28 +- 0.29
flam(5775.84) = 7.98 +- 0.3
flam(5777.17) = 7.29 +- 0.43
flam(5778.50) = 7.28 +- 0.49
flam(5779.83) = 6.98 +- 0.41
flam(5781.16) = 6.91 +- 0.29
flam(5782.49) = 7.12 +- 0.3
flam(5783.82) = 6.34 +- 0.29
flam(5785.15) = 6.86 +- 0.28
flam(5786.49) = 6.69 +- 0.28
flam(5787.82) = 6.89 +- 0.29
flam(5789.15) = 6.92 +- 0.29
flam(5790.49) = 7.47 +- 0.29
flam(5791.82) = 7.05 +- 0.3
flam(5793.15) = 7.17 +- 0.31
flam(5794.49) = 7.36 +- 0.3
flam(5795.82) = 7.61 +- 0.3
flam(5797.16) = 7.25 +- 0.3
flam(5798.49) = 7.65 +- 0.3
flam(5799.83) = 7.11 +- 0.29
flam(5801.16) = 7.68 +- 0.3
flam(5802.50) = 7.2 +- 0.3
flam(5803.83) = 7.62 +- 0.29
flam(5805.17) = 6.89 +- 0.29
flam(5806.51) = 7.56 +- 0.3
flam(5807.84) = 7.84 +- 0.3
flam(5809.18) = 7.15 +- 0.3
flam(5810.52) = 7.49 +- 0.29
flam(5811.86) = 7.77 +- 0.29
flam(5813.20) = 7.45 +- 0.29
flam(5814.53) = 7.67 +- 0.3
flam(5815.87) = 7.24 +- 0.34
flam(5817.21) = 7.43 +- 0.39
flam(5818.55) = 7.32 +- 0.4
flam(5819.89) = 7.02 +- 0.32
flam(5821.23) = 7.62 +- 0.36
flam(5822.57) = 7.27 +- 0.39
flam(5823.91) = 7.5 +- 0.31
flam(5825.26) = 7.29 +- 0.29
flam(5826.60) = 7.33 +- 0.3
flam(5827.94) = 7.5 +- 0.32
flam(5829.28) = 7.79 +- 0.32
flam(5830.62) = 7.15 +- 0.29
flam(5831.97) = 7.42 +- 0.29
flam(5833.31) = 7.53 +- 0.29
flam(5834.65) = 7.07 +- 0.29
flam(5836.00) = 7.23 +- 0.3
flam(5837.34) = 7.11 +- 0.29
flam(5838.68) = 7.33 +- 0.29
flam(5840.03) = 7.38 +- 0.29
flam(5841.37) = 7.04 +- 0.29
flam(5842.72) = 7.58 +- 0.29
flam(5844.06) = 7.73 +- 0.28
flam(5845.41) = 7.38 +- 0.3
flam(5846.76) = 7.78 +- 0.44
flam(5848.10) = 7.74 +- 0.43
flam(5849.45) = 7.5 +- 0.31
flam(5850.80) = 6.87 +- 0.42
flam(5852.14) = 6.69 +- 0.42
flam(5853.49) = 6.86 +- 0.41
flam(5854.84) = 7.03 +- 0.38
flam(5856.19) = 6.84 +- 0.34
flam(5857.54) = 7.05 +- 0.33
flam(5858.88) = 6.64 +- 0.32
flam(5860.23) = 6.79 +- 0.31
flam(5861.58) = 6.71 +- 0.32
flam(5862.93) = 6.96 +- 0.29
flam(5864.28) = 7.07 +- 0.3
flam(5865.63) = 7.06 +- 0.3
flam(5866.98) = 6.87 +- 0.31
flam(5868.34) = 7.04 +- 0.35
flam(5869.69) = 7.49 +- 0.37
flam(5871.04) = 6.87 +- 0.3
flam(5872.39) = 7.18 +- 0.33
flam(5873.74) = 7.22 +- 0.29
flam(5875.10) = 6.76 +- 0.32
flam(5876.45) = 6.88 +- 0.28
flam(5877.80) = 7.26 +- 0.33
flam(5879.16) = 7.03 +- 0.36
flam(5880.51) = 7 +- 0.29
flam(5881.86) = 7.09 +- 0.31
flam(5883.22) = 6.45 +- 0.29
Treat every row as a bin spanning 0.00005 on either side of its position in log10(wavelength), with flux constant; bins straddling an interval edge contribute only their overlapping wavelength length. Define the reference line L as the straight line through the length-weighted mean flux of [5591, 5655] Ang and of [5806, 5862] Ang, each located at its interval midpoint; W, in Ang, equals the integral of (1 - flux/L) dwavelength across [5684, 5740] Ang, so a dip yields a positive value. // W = -0.2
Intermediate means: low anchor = 6.87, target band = 7.08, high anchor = 7.3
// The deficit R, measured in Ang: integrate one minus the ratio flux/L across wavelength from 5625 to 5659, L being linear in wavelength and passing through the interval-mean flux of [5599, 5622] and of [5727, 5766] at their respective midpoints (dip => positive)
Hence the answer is 0.67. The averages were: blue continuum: 6.87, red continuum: 7.19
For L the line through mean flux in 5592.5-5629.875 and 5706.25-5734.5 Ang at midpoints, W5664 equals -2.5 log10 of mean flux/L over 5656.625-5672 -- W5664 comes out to 0.03 mag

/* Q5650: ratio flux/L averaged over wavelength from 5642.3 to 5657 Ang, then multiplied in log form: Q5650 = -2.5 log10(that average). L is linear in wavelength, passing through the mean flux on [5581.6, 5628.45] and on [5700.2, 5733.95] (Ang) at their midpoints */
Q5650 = 0.03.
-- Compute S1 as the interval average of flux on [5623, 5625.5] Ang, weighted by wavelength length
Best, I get 6.84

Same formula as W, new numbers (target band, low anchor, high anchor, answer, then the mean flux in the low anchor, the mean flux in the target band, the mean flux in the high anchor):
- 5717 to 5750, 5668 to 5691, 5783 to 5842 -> -0.4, 7.01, 7.23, 7.3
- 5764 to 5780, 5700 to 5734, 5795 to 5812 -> 0.2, 7.11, 7.23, 7.44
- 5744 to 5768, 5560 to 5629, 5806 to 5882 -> -0.2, 6.87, 7.16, 7.24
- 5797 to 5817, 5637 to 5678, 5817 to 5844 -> -0.4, 6.85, 7.45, 7.35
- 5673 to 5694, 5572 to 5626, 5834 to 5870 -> -0.3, 6.88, 7.05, 7.14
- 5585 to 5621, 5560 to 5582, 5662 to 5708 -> 0.2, 6.89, 6.87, 6.98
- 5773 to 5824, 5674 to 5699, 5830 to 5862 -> -1.0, 7.04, 7.29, 7.19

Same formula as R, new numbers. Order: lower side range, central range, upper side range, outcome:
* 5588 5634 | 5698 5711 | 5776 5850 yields 0.2 Ang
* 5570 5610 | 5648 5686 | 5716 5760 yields 0.7 Ang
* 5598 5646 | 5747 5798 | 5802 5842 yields 0.7 Ang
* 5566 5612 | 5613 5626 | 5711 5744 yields 0.5 Ang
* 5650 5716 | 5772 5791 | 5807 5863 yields 0.3 Ang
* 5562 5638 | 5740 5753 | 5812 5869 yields -0.1 Ang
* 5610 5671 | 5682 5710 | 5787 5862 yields -0.2 Ang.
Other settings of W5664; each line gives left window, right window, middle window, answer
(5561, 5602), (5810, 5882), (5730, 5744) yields -0.02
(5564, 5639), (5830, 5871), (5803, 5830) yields -0.05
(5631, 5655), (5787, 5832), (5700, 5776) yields 0.00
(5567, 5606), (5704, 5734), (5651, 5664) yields 0.02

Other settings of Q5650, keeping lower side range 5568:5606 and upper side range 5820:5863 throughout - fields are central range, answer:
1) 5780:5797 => 0.02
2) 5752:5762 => 0.00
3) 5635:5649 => 0.03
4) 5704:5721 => 0.01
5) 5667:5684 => 0.00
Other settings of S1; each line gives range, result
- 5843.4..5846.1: 7.53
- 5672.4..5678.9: 7.13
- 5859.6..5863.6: 6.82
